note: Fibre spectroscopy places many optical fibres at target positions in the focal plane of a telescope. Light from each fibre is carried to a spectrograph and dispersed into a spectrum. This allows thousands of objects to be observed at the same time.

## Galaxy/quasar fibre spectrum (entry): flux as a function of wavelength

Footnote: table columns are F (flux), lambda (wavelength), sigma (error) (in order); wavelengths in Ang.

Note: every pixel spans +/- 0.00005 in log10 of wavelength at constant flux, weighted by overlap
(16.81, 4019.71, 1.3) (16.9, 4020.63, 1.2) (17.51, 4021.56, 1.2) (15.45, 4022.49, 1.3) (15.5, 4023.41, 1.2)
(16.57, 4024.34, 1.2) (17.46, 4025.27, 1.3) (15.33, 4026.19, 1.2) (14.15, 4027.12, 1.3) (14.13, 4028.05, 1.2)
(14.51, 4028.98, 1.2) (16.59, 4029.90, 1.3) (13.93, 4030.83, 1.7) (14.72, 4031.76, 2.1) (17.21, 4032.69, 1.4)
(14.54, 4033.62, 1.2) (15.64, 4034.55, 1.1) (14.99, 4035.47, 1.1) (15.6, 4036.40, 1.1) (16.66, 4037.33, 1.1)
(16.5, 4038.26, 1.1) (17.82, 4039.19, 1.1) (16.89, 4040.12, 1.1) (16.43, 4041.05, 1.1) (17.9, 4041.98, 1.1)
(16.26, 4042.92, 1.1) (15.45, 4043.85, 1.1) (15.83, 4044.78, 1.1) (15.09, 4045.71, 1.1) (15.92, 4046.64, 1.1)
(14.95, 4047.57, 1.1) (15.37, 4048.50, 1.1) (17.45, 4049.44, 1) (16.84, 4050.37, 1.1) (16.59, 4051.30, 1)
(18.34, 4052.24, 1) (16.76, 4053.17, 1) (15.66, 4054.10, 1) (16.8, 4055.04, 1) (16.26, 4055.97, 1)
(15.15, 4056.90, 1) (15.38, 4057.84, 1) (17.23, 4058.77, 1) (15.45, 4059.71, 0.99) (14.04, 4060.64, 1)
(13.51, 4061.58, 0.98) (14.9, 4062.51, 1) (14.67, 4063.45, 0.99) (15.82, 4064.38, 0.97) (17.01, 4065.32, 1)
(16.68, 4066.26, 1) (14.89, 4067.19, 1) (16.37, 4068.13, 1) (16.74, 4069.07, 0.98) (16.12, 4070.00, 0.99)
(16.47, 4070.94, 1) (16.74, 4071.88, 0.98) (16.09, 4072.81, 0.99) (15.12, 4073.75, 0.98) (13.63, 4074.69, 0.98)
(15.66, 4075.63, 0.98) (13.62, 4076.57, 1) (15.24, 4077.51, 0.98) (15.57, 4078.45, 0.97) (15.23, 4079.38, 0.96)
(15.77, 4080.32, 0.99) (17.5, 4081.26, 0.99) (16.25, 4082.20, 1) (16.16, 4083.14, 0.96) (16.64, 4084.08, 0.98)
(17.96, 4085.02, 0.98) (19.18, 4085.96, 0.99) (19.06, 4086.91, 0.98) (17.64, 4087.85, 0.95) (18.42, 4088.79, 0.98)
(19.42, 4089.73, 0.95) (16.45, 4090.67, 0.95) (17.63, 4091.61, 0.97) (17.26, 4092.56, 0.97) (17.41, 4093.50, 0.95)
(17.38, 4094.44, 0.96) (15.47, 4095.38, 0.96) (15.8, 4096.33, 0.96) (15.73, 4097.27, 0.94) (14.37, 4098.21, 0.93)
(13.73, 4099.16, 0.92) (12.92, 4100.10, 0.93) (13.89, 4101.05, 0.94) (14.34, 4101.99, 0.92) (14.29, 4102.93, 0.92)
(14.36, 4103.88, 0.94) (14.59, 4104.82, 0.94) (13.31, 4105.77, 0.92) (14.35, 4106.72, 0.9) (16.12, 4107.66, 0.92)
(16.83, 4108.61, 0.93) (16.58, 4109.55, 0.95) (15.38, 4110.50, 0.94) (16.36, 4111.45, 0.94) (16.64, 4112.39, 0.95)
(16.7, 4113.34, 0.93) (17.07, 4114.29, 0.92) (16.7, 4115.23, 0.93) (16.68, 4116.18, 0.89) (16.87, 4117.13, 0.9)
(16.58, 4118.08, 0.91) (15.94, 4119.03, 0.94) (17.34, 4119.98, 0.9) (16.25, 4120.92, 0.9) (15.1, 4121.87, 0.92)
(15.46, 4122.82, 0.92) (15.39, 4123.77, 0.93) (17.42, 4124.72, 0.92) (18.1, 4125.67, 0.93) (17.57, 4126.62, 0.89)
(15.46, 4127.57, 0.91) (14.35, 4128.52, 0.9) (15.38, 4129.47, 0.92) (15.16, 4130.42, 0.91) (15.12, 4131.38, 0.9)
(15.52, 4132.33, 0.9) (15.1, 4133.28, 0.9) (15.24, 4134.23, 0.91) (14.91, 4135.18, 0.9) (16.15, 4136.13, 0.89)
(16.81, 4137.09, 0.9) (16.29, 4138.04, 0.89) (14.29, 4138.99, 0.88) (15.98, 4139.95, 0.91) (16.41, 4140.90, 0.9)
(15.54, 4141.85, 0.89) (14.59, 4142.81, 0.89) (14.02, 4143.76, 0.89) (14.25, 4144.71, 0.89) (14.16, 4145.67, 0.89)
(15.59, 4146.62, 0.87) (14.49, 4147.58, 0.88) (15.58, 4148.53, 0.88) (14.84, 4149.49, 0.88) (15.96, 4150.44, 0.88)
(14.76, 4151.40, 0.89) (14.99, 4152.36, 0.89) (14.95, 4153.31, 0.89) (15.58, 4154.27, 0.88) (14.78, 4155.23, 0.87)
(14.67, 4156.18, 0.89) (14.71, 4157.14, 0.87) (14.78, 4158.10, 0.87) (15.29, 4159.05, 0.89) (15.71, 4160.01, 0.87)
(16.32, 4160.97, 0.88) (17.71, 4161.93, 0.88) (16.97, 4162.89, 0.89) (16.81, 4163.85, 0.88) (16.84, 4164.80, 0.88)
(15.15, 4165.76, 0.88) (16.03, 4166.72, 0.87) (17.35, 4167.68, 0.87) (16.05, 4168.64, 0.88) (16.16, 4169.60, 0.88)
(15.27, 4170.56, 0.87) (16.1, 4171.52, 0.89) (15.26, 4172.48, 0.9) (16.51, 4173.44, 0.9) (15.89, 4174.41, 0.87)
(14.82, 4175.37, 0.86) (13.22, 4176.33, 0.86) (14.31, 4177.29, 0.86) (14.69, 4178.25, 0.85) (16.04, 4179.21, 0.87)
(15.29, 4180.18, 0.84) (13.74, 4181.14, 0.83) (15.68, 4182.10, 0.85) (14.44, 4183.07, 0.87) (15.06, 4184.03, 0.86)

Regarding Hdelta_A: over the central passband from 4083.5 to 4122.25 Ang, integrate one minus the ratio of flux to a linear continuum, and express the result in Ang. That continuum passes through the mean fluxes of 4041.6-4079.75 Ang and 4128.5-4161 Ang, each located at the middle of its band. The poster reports -1.8 Ang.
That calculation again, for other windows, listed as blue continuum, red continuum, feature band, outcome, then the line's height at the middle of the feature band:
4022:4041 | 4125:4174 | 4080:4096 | -1.8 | 15.7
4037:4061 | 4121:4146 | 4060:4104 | 0.1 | 16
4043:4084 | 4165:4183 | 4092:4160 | 0.3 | 15.6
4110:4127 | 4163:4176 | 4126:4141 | 0.7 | 16.4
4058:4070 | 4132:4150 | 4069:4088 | -0.9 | 15.6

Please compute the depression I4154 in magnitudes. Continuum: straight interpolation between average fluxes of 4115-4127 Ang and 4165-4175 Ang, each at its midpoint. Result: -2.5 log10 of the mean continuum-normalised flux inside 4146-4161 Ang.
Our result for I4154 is 0.07 mag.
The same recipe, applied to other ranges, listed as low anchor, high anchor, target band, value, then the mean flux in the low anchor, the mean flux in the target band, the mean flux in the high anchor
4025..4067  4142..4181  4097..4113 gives 0.05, 15.9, 14.9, 15.4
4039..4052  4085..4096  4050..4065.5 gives 0.06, 16.3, 15.9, 17.7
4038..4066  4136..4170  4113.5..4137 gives -0.02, 16.1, 16.1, 15.6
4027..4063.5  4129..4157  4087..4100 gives -0.08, 15.8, 16.6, 15.2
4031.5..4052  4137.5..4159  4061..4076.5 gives 0.02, 16.2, 15.6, 15.1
